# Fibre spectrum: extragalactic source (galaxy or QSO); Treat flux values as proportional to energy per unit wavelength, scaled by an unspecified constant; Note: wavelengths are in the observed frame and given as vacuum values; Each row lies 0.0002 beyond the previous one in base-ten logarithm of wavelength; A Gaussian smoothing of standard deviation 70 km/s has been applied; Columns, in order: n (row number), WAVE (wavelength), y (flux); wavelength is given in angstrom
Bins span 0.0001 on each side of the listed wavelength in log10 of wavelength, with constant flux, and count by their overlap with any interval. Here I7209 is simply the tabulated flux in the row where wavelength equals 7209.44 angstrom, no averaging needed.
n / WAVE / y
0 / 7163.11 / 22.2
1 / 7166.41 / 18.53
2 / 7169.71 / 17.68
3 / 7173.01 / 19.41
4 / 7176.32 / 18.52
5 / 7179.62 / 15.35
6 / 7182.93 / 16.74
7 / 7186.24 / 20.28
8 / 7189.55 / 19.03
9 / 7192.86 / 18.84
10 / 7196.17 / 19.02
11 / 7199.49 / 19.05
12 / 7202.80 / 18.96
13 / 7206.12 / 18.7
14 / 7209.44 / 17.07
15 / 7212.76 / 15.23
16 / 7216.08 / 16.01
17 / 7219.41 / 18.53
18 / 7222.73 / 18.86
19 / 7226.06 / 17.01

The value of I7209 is 17.07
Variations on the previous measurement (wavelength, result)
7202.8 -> 18.96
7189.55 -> 19.03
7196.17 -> 19.02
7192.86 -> 18.84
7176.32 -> 18.52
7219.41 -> 18.53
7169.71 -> 17.68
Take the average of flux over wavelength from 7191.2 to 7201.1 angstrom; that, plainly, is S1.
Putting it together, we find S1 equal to 19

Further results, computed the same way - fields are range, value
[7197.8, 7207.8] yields 18.9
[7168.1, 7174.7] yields 18.5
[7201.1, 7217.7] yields 17.2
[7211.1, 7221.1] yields 16.6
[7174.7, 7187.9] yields 17.7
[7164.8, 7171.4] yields 18.1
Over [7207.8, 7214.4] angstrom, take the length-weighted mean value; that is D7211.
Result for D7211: 16.2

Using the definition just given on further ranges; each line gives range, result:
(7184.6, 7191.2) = 19.7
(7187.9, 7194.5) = 18.9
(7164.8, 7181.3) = 17.9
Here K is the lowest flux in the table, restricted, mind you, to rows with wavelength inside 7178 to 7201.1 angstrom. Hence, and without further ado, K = 15.35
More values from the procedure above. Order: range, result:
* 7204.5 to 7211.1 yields 17.07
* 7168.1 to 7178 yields 17.68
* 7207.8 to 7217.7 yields 15.23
